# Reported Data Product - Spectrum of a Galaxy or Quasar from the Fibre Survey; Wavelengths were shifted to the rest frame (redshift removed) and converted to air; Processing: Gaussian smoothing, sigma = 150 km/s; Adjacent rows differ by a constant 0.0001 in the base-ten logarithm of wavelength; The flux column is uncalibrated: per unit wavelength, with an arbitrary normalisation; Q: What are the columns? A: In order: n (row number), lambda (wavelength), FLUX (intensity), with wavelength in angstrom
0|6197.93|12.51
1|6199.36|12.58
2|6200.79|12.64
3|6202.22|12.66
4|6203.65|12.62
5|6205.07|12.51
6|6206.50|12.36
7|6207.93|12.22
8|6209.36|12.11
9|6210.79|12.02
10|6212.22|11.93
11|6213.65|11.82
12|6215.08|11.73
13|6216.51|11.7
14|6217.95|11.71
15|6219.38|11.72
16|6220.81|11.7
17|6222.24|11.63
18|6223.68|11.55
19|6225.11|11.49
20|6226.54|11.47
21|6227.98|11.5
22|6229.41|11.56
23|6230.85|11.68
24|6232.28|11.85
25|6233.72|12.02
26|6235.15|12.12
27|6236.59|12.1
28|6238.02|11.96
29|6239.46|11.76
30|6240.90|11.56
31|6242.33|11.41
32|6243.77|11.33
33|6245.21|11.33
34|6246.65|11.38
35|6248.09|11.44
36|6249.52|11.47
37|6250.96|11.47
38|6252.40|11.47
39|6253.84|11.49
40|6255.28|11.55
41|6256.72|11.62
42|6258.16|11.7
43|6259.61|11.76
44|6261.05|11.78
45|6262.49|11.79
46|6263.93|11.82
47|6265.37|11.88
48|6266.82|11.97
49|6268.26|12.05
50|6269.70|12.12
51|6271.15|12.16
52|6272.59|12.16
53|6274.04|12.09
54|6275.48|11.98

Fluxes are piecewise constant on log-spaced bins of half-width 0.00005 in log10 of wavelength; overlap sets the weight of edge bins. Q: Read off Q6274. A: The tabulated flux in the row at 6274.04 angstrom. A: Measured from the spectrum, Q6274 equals 12.09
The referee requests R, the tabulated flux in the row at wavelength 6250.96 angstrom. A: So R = 11.47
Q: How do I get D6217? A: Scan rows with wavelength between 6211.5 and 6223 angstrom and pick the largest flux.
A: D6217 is 11.93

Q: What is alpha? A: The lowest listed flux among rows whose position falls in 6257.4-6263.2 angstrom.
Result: 11.7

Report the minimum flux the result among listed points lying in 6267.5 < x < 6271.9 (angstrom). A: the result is 12.05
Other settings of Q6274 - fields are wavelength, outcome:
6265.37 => 11.88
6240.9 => 11.56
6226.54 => 11.47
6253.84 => 11.49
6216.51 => 11.7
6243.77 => 11.33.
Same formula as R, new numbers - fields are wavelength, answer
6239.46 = 11.76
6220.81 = 11.7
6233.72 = 12.02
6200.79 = 12.64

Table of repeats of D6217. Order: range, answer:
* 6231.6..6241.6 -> 12.12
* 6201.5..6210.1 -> 12.66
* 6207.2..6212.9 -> 12.22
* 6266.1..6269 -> 12.05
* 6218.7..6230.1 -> 11.72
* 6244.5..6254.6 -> 11.49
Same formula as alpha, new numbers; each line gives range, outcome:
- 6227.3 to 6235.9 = 11.5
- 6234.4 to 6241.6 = 11.56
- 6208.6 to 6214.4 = 11.82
